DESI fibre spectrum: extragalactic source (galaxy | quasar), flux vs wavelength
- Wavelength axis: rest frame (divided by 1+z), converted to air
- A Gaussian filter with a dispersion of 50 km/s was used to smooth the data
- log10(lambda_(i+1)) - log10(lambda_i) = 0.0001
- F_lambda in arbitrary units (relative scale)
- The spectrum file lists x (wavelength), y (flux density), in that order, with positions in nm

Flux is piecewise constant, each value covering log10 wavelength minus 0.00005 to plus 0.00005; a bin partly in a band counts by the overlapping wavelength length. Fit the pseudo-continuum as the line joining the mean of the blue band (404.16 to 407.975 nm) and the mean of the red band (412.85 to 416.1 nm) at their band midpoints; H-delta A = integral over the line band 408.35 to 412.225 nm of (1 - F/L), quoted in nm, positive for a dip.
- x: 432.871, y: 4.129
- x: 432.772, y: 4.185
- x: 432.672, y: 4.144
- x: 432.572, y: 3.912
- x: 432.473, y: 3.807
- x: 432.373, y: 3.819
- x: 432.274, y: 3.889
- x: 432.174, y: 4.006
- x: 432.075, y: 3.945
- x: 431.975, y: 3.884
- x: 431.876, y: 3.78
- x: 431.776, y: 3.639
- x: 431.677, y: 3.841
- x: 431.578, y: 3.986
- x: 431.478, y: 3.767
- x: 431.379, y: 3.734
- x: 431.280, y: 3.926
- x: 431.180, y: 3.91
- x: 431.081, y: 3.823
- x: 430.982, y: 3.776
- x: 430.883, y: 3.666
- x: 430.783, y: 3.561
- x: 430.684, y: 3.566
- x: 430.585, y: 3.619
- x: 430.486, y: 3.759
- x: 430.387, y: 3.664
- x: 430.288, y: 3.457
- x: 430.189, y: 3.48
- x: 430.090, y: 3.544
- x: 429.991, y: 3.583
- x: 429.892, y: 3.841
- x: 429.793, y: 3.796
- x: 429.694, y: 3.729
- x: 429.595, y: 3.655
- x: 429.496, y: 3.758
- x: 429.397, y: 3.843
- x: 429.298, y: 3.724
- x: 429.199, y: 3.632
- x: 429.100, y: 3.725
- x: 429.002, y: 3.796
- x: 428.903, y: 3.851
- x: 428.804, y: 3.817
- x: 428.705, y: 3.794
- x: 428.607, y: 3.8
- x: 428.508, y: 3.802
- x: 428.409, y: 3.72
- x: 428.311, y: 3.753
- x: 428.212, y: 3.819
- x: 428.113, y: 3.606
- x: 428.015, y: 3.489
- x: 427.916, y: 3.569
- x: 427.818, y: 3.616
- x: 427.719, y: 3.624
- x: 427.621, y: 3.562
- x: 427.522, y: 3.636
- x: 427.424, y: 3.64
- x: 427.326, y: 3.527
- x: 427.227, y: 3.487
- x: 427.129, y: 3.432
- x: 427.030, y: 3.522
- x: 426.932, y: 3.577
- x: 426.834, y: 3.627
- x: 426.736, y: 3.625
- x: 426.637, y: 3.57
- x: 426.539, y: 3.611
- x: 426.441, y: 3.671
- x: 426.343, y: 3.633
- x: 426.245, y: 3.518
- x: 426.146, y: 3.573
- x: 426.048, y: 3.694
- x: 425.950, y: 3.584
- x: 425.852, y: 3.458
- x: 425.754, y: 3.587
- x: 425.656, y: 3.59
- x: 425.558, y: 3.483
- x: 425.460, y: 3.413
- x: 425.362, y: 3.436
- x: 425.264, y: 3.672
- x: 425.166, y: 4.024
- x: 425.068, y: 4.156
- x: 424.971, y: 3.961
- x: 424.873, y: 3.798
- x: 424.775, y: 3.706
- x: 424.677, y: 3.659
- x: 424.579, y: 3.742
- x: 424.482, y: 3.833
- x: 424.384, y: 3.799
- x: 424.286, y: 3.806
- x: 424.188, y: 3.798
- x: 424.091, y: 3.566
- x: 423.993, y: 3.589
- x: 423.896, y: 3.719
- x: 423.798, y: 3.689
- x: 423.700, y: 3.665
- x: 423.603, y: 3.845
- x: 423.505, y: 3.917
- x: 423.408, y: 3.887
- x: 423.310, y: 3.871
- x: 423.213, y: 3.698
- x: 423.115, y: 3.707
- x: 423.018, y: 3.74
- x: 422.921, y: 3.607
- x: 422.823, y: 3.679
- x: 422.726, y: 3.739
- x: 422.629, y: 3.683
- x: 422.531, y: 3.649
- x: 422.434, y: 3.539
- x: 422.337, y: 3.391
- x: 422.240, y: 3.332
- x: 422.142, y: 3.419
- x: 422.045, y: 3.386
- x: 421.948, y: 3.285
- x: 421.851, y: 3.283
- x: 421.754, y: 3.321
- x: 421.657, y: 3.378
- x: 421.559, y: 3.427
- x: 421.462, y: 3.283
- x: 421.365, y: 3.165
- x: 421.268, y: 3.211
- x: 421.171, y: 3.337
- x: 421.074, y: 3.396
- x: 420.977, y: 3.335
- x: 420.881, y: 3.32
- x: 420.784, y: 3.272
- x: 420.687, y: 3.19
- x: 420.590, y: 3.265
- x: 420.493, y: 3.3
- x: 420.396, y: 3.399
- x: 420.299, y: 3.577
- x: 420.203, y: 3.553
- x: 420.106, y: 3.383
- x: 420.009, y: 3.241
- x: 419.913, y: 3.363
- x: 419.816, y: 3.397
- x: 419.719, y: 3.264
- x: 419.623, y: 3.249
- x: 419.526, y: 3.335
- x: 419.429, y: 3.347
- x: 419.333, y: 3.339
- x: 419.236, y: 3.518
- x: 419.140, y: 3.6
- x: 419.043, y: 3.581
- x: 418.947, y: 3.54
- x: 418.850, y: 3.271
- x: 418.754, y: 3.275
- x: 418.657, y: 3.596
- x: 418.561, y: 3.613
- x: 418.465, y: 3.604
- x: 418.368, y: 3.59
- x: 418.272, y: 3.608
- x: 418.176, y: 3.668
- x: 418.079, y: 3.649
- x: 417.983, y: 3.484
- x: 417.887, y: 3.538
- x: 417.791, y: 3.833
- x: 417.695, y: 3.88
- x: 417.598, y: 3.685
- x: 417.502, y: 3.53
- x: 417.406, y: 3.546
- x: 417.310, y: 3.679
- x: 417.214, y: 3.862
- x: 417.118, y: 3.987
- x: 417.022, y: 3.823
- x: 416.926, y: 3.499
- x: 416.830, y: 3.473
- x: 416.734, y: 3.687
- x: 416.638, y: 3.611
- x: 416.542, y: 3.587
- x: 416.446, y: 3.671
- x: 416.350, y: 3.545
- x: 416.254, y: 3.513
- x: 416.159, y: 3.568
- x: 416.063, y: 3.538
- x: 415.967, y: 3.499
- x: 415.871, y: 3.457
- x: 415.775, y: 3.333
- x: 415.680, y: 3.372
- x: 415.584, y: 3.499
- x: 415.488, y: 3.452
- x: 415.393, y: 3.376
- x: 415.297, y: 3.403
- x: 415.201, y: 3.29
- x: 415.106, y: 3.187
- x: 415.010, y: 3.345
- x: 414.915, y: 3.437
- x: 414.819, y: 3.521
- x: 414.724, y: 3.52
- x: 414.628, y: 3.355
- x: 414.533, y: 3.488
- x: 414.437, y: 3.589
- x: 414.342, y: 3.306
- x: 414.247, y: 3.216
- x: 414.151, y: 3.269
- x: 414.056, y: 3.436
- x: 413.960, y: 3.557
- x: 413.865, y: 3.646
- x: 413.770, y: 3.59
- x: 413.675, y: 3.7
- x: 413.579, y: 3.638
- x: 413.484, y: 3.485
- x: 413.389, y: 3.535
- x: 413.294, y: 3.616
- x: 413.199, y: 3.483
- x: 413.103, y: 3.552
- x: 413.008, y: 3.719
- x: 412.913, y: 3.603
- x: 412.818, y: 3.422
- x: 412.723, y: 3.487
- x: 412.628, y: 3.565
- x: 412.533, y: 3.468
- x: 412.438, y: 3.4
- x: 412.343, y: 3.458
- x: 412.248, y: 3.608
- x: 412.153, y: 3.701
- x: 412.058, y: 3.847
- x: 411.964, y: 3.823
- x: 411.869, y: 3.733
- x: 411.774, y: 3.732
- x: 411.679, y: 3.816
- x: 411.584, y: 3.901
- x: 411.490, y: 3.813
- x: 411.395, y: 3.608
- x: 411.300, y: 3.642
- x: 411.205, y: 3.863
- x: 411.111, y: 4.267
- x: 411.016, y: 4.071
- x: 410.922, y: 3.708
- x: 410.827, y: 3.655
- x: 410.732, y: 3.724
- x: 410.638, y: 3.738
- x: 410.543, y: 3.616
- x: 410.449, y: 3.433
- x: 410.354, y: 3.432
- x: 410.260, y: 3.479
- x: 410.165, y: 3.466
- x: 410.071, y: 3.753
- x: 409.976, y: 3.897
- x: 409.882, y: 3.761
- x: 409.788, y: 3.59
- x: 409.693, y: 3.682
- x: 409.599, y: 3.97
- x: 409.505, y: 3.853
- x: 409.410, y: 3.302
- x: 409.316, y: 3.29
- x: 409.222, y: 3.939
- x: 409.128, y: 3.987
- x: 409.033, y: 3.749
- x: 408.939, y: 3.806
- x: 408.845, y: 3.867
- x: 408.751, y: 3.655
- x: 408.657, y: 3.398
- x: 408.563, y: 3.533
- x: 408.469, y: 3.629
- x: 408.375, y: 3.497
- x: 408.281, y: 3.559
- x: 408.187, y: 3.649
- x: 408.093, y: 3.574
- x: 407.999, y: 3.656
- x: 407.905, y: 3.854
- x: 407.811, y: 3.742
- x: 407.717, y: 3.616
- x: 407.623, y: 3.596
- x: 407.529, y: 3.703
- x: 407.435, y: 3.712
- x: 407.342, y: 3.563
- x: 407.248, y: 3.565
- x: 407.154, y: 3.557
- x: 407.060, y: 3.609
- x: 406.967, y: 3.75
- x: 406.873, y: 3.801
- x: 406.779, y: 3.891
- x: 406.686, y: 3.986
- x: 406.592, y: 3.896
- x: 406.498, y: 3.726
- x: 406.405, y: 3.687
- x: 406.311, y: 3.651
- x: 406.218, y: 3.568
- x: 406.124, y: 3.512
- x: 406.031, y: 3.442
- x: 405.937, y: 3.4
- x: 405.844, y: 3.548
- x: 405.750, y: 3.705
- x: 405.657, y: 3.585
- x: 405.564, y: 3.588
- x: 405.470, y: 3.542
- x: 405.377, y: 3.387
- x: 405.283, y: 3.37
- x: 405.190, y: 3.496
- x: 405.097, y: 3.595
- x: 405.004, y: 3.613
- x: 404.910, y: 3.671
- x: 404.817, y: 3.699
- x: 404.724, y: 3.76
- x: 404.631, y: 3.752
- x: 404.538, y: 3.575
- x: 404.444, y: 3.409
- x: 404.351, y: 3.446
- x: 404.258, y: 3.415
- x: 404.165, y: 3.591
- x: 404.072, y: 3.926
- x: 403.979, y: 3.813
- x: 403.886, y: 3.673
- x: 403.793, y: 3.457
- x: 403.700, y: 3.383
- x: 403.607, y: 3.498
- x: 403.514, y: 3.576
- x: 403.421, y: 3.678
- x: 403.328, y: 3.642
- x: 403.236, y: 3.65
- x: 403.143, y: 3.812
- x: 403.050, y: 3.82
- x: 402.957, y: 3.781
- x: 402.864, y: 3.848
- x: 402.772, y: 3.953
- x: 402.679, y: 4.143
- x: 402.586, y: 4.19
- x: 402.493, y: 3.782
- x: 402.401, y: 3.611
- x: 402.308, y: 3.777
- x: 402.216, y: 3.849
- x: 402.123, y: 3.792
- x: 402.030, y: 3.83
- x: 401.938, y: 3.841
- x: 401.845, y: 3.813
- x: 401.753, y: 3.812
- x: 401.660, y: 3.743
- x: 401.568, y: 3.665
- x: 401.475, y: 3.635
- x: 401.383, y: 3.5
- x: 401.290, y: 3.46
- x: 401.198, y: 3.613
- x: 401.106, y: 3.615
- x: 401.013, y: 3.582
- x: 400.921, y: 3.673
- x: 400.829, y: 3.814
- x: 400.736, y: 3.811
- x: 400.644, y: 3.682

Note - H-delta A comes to -0.183 nm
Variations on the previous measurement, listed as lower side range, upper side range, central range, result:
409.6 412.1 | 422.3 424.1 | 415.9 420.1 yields 0.188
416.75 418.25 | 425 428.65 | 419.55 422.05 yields 0.225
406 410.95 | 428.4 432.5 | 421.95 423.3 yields 0.052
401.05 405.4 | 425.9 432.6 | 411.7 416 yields 0.212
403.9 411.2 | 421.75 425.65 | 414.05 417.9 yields 0.146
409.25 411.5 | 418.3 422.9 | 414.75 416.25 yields 0.054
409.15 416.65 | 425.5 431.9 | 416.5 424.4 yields 0.199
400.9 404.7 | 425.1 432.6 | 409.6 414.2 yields 0.058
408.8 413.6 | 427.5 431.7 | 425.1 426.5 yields 0.039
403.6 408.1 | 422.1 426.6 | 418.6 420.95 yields 0.181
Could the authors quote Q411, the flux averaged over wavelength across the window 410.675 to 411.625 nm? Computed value 3.83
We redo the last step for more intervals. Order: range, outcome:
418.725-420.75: 3.38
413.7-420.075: 3.51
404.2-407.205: 3.61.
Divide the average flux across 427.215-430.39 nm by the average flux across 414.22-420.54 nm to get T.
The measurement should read 1.1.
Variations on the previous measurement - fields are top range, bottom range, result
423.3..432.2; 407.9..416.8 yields 1.03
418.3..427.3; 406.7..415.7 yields 0.98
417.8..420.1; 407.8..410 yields 0.94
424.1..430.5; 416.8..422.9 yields 1.06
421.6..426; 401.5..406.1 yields 0.99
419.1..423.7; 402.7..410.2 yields 0.95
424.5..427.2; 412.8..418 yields 1.03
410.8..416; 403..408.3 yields 0.98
